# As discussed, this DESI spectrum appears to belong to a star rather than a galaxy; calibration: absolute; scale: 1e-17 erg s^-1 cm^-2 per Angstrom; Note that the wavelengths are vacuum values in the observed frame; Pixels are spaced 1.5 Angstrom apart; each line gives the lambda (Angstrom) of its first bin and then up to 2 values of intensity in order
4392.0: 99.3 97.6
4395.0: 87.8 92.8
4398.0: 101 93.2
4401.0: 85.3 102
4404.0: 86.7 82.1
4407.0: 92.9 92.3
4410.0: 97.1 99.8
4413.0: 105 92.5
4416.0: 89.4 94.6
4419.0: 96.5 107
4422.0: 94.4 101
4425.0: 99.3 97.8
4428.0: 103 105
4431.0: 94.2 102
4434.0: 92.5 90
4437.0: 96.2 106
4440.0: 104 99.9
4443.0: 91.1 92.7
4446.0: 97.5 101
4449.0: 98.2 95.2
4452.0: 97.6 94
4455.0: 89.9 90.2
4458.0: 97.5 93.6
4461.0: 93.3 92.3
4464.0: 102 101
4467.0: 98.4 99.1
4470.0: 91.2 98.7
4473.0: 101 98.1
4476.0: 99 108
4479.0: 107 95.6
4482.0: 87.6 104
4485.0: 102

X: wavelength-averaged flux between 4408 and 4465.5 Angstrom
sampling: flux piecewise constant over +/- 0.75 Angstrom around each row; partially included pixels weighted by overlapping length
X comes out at 97.1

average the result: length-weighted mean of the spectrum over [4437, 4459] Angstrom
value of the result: 96.7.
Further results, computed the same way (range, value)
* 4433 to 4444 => 97.1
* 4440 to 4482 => 97.1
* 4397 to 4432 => 96.2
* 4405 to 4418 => 94.2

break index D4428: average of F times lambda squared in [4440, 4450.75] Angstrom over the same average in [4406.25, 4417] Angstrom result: 1.0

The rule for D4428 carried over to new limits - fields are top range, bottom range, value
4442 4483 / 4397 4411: 1.07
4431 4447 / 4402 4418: 1.05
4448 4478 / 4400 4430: 1.03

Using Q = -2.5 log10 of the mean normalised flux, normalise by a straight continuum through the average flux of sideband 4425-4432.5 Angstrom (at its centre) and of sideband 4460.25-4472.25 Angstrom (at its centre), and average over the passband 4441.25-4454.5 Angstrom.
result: 0.03 mag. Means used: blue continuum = 100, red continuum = 97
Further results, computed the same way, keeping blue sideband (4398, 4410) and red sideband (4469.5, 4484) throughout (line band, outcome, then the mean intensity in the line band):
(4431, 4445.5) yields -0.02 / 97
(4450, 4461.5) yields 0.03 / 93.9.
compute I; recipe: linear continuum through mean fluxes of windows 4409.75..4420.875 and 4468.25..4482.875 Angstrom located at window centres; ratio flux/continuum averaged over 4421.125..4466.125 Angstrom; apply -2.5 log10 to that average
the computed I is 0.01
